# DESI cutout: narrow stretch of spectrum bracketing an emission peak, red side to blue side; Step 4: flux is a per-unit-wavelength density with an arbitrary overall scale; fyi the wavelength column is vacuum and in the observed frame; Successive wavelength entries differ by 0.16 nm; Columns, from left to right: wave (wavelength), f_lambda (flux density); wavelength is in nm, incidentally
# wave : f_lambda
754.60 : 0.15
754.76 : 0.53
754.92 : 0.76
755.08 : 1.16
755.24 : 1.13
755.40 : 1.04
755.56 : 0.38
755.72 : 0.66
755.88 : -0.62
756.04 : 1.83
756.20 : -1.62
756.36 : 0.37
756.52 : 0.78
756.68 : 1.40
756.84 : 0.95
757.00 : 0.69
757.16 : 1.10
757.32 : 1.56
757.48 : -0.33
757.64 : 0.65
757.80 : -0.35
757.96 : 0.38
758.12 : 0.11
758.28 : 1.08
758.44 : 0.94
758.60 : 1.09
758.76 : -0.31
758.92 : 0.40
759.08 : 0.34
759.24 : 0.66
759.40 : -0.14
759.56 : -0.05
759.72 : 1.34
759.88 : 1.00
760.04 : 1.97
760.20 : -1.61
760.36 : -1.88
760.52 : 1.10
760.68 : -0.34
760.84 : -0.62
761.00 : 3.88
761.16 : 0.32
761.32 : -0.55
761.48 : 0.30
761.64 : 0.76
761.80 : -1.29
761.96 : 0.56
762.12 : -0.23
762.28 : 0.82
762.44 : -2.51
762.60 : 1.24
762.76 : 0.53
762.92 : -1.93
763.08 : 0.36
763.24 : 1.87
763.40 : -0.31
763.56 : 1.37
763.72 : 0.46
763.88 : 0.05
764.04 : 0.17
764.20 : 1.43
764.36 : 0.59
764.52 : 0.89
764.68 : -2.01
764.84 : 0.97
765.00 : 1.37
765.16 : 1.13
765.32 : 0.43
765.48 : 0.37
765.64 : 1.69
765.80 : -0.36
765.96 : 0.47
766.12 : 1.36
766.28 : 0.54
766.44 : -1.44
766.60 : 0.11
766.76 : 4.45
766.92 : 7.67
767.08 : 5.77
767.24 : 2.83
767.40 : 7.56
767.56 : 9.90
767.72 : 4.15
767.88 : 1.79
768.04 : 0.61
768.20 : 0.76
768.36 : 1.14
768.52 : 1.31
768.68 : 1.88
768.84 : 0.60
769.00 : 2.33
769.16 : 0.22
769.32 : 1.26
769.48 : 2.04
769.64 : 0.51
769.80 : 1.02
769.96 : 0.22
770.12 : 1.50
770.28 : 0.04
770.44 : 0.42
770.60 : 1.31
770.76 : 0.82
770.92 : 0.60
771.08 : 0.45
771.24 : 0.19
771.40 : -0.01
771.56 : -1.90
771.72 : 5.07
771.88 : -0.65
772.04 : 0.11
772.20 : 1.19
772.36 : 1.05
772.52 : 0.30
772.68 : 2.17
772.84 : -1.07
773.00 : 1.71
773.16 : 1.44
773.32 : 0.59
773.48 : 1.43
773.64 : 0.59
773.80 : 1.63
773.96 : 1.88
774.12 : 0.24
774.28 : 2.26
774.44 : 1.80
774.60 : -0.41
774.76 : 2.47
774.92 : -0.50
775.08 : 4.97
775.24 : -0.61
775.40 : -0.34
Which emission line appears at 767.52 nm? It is [O II] 3727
